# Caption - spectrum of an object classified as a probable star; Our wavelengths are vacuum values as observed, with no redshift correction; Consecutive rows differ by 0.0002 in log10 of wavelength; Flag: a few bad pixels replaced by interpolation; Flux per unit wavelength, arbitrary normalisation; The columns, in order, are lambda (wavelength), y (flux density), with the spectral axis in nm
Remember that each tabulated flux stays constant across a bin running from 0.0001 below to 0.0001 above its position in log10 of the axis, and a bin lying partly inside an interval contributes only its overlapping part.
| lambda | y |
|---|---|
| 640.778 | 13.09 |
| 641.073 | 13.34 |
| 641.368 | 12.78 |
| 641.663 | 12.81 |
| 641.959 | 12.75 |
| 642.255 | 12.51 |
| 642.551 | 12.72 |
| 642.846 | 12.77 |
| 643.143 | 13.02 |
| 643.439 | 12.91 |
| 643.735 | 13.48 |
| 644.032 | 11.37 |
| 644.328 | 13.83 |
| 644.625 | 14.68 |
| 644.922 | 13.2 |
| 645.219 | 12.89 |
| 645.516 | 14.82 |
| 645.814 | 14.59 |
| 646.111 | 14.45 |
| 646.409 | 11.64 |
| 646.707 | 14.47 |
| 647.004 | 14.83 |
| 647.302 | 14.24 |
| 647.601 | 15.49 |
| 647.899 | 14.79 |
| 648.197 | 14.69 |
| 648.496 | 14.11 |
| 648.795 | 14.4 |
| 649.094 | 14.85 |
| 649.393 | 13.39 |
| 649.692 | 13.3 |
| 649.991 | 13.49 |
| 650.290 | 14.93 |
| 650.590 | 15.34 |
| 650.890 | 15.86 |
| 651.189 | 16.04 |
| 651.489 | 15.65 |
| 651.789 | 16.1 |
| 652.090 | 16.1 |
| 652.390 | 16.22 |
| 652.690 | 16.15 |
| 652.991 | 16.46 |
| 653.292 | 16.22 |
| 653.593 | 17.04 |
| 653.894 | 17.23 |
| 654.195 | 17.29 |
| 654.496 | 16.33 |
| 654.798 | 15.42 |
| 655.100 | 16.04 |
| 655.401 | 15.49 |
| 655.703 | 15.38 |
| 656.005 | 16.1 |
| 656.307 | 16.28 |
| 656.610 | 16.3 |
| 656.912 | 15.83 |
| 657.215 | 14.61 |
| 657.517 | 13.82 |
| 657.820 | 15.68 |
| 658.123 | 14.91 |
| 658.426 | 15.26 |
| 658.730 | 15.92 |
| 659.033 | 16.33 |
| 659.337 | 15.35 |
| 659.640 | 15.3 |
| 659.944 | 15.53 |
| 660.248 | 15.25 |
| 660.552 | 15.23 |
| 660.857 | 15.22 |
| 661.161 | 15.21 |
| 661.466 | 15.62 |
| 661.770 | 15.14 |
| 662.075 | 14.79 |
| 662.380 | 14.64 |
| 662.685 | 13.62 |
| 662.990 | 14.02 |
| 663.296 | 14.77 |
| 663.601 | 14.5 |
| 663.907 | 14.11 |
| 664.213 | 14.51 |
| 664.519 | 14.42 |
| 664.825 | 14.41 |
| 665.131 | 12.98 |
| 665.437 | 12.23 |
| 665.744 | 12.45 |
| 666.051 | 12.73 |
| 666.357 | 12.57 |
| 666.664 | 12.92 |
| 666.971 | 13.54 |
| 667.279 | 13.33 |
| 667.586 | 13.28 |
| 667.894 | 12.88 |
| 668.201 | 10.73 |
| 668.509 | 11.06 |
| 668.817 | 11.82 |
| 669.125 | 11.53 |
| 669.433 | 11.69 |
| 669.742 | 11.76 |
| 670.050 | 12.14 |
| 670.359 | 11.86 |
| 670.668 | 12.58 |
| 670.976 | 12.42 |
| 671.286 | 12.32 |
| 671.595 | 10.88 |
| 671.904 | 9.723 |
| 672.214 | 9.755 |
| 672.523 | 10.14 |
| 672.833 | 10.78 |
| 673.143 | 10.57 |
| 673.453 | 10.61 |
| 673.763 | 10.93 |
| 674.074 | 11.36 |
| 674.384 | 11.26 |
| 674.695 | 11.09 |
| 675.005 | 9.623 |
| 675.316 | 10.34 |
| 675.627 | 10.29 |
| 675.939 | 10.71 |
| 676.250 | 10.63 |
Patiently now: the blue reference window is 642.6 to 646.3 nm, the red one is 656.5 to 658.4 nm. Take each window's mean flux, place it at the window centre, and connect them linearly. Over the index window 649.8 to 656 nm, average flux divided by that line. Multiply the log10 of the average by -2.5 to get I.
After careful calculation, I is -0.10 mag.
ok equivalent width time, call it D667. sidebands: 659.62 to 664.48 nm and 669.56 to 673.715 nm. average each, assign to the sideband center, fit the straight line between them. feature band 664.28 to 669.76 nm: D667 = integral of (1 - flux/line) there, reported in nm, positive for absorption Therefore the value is 0.136 nm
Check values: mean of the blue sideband 14.8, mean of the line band 12.6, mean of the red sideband 11.2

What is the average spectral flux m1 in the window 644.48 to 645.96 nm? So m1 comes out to 14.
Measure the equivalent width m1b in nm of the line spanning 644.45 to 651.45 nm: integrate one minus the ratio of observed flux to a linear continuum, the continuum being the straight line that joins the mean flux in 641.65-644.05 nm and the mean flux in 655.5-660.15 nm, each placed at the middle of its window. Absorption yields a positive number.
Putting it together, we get -0.352 nm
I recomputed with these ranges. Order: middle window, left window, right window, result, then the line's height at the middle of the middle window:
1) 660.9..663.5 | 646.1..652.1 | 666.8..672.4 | -0.149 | 12.9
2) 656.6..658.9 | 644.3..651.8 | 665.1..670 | -0.141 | 13.4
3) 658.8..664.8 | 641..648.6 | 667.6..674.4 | -0.224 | 12.1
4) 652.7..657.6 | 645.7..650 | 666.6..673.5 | -0.197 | 13.4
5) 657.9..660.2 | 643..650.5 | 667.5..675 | -0.223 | 12.6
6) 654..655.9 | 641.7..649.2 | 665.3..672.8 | -0.228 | 13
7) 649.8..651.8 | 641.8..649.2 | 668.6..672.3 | -0.151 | 13.3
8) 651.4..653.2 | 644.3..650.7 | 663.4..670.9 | -0.166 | 13.8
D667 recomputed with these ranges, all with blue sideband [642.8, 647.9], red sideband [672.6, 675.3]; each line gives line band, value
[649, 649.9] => -0.03 nm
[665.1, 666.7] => -0.14 nm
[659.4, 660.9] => -0.39 nm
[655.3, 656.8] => -0.39 nm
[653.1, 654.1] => -0.31 nm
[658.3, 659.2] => -0.26 nm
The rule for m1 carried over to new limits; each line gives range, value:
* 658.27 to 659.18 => 15.8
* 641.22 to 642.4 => 12.7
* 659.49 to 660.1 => 15.4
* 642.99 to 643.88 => 13.1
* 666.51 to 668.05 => 13.2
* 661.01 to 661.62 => 15.4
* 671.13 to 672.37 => 10.7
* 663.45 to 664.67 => 14.4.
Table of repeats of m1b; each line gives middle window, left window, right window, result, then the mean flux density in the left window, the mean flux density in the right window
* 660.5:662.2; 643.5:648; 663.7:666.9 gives -0.220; 13.9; 13.4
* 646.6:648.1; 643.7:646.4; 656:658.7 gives -0.089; 13.6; 15.4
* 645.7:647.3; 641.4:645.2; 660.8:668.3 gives -0.109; 13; 13.8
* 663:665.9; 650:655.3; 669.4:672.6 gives -0.166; 16.1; 11.4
